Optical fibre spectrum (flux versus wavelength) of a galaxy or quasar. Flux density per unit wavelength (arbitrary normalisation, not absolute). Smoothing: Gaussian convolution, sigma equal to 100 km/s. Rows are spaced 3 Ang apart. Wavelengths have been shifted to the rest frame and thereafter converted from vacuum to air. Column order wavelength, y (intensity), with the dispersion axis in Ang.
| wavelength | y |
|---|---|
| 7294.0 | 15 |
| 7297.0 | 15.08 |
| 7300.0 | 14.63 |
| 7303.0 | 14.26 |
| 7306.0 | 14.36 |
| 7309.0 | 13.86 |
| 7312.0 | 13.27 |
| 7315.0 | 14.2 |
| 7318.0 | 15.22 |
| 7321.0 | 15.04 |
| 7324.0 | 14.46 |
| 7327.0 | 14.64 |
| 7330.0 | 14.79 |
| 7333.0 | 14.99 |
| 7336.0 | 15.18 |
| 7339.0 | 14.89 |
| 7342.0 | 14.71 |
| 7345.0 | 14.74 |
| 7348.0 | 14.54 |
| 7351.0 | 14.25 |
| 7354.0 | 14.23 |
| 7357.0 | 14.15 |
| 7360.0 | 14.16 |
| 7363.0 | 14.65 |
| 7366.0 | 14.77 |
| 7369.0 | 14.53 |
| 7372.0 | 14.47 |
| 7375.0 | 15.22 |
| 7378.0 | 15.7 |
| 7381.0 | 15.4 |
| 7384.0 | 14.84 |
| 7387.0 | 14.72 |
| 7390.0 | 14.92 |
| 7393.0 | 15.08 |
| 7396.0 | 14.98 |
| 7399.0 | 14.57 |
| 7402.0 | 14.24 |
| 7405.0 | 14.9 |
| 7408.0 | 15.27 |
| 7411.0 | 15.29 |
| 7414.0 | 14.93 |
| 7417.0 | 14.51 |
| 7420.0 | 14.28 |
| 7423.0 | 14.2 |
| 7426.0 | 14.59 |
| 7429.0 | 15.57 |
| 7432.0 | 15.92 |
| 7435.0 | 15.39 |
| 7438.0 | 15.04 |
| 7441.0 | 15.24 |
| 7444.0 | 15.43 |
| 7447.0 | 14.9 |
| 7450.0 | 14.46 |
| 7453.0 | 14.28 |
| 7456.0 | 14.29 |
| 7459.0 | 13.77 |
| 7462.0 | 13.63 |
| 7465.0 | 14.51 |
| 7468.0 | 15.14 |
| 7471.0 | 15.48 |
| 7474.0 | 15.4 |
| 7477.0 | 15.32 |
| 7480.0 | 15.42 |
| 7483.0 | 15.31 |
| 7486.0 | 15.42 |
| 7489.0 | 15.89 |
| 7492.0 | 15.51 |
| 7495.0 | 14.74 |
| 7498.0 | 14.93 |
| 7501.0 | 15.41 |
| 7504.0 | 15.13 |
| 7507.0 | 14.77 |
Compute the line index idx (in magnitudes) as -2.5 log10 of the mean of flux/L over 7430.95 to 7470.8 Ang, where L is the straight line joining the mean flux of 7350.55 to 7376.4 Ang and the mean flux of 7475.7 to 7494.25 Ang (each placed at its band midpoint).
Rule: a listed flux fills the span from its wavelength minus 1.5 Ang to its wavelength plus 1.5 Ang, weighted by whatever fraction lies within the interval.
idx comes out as 0.03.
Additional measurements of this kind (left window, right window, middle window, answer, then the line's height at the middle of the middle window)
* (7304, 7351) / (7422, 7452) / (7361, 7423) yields 0.00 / 14.9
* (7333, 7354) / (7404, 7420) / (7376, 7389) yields -0.02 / 14.8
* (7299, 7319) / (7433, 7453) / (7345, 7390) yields -0.01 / 14.6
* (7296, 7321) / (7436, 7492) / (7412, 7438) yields -0.01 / 14.8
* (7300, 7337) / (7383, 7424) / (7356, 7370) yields 0.01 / 14.7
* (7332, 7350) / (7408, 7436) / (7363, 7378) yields 0.00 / 14.9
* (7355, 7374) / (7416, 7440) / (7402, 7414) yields -0.02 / 14.8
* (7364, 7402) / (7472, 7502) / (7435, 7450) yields 0.00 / 15.2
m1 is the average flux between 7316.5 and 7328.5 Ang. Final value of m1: 14.8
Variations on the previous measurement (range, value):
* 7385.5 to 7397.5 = 14.9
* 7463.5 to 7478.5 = 15.2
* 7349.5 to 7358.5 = 14.2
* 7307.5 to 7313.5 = 13.6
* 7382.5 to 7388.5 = 14.8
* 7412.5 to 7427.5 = 14.5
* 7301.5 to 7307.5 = 14.3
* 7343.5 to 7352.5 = 14.5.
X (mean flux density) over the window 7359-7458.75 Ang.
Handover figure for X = 14.9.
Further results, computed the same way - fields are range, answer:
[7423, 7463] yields 14.8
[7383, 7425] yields 14.8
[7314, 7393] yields 14.8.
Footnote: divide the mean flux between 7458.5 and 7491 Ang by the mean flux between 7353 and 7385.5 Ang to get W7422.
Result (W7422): 1.02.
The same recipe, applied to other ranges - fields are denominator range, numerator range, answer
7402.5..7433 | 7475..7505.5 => 1.03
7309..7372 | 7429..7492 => 1.03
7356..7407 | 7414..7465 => 0.99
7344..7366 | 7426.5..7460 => 1.04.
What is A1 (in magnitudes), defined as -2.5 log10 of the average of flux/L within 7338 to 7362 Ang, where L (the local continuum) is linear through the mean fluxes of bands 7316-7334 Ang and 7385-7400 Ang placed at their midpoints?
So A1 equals 0.03 mag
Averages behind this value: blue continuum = 14.8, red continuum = 14.9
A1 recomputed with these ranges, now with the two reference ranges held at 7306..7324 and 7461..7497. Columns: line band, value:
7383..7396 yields -0.01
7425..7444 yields -0.03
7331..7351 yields -0.02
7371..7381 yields -0.04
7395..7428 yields 0.01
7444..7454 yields 0.02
